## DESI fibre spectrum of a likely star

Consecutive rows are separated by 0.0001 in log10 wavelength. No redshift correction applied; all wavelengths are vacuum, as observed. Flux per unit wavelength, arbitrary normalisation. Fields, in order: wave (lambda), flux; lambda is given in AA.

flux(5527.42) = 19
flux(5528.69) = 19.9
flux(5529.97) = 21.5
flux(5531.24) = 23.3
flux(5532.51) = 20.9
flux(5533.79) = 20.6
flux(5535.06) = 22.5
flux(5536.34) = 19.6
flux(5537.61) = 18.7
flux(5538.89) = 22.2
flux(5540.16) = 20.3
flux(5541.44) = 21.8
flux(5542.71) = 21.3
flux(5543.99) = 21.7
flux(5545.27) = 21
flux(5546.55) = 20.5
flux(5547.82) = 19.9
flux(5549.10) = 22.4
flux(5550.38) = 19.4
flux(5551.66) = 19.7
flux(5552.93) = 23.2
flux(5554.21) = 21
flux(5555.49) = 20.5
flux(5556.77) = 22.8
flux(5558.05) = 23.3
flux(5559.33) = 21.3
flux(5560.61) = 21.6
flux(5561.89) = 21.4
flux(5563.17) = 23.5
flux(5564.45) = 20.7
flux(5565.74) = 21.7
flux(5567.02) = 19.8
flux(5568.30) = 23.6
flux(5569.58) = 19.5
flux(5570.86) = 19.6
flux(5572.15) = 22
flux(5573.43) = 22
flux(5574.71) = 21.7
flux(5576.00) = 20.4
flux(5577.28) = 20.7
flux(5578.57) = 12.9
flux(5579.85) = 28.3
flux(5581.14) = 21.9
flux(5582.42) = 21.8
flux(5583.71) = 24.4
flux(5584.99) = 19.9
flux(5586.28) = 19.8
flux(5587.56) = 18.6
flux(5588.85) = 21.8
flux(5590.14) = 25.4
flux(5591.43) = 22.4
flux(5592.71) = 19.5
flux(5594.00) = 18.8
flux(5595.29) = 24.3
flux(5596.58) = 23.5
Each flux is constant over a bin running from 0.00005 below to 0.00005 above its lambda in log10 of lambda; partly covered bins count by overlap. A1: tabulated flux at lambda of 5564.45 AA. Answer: 20.7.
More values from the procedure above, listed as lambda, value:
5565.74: 21.7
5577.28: 20.7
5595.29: 24.3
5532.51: 20.9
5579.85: 28.3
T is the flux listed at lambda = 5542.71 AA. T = 21.3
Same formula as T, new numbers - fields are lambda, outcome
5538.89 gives 22.2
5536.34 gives 19.6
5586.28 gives 19.8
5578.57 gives 12.9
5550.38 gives 19.4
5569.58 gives 19.5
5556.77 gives 22.8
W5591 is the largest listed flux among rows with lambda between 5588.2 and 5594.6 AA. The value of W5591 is 25.4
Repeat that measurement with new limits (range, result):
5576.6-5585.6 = 28.3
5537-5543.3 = 22.2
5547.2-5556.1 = 23.2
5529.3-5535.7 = 23.3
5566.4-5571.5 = 23.6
